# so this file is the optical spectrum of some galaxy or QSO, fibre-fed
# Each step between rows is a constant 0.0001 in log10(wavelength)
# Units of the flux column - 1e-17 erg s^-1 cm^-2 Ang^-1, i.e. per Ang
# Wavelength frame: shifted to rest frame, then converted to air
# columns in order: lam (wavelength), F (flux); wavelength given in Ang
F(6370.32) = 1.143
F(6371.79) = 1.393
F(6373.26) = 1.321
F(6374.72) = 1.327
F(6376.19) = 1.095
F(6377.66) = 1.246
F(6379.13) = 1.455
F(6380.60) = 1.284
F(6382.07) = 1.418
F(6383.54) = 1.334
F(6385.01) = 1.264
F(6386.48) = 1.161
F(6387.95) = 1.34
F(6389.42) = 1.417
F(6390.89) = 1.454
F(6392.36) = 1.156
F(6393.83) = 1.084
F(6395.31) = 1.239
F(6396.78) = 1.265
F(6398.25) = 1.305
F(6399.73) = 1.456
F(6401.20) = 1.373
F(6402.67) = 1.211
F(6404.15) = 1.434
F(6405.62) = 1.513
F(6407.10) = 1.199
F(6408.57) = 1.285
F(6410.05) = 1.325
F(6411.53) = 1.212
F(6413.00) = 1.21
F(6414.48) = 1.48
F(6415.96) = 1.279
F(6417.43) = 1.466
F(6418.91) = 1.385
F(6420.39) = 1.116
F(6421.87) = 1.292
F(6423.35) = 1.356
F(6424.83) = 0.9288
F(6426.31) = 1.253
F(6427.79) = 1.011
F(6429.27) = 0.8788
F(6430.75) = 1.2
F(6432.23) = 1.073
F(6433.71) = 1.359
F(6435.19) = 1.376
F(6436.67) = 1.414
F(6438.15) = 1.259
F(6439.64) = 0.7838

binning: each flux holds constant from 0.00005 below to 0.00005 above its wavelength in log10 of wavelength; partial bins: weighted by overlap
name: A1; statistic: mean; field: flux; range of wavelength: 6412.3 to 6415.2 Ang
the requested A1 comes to 1.34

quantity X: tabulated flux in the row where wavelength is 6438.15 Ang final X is 1.259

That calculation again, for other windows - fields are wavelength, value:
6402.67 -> 1.211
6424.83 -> 0.9288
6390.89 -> 1.454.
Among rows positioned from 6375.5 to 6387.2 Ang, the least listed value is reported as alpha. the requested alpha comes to 1.095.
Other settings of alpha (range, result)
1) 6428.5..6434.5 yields 0.8788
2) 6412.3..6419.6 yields 1.21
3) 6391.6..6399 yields 1.084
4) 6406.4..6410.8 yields 1.199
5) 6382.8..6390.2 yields 1.161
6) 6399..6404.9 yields 1.211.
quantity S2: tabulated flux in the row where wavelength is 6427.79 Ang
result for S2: 1.011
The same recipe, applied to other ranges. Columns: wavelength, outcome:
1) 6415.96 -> 1.279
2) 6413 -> 1.21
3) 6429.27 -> 0.8788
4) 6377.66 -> 1.246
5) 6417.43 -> 1.466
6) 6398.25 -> 1.305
